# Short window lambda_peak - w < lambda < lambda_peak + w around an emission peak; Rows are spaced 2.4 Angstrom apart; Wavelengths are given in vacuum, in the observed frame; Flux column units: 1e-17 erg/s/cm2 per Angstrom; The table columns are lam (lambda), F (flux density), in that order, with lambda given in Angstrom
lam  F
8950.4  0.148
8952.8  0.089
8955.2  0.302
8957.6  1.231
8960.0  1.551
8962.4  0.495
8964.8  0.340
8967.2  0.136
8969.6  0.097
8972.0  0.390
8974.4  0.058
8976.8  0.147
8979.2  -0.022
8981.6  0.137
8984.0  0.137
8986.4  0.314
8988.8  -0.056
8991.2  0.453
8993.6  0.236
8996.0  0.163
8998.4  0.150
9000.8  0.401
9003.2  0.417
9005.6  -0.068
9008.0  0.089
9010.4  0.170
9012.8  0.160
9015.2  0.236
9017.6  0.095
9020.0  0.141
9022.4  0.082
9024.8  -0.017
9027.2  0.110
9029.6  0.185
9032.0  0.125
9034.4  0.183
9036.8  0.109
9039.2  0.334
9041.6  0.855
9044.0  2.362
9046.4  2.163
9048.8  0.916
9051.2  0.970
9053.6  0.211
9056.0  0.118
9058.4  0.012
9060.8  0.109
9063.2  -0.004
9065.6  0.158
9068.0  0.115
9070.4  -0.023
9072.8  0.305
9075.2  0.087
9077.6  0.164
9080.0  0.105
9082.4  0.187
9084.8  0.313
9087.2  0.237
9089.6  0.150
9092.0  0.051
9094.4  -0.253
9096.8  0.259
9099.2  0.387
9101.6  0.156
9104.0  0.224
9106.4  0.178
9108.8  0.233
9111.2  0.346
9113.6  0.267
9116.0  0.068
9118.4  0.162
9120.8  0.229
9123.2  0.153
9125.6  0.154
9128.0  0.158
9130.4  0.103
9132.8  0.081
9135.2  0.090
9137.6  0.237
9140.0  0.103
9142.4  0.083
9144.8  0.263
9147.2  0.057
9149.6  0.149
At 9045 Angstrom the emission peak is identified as [O III] 5007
